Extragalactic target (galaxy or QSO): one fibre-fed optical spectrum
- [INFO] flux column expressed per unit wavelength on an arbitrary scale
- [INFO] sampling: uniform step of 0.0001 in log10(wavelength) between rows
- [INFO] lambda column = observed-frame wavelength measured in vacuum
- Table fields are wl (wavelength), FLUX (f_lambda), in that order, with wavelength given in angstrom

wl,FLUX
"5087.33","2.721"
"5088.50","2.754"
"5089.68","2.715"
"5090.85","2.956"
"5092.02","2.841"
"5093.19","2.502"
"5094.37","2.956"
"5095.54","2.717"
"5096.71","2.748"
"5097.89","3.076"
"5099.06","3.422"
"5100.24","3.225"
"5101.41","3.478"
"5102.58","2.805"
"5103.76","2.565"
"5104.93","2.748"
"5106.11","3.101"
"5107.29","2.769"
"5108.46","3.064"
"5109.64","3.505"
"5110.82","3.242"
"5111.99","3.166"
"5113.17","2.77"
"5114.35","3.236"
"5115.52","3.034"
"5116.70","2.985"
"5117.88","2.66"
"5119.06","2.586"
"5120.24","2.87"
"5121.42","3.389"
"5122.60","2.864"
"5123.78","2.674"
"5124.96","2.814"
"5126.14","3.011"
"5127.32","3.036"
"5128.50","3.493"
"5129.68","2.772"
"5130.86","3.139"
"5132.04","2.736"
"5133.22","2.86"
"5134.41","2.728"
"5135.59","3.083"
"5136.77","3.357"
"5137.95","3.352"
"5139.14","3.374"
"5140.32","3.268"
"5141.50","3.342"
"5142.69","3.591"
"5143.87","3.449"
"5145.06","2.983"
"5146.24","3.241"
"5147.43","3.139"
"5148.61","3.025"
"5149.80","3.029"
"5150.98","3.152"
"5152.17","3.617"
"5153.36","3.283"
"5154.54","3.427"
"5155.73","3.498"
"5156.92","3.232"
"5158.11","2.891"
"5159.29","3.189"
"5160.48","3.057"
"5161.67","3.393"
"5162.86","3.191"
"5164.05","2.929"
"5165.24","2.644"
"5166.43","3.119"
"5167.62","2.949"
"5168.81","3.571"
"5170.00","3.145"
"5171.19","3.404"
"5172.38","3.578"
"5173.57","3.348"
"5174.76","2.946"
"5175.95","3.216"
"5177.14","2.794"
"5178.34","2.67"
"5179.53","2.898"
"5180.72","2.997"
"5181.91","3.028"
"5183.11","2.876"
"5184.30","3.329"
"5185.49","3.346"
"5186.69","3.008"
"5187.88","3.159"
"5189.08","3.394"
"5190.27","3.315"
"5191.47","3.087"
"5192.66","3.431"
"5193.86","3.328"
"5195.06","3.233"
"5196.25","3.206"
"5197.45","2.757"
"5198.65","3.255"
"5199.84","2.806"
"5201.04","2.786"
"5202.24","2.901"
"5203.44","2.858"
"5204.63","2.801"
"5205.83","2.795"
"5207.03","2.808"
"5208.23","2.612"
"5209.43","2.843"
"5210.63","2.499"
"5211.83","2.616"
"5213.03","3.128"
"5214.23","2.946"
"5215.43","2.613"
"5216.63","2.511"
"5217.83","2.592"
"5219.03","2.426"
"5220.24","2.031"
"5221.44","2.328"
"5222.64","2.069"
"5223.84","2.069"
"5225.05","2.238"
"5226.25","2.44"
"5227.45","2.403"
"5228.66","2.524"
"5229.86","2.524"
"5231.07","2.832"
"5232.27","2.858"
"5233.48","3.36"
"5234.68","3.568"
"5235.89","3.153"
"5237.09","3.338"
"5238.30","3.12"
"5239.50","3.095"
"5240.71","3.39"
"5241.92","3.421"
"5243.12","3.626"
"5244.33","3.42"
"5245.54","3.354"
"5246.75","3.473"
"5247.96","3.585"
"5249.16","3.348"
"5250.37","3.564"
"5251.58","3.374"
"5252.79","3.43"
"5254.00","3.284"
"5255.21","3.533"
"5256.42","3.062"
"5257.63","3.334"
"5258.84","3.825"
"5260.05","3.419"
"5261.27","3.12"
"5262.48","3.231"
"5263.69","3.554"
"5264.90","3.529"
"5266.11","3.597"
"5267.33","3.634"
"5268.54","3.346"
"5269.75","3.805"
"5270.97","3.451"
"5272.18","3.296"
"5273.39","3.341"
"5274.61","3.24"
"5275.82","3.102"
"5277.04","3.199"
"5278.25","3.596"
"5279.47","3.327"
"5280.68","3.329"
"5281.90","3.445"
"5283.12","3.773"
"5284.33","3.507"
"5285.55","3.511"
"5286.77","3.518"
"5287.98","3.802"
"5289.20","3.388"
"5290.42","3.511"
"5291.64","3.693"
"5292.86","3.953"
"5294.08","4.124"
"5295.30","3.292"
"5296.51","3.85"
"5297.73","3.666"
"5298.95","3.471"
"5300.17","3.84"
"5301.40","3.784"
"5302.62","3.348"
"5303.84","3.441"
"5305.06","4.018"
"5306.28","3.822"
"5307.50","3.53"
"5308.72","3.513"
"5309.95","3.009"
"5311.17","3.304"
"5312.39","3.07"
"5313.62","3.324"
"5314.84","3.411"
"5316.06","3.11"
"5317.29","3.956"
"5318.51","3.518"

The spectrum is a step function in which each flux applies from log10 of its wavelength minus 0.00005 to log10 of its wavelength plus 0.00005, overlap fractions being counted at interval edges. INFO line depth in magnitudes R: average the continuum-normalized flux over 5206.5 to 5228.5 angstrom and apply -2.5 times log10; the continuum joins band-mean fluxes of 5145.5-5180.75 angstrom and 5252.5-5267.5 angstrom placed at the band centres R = 0.30 mag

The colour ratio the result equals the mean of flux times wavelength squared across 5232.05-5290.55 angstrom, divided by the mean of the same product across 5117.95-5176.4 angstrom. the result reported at 1.1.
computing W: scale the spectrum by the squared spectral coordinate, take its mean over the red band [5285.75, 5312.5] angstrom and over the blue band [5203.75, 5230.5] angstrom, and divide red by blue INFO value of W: 1.46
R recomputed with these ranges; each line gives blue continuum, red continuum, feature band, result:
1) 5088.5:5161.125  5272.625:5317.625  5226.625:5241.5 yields 0.12 mag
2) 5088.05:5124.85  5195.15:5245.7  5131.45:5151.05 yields -0.09 mag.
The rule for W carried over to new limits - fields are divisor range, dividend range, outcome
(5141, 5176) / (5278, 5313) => 1.17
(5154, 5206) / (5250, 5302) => 1.17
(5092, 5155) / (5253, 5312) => 1.22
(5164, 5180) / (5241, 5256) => 1.15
